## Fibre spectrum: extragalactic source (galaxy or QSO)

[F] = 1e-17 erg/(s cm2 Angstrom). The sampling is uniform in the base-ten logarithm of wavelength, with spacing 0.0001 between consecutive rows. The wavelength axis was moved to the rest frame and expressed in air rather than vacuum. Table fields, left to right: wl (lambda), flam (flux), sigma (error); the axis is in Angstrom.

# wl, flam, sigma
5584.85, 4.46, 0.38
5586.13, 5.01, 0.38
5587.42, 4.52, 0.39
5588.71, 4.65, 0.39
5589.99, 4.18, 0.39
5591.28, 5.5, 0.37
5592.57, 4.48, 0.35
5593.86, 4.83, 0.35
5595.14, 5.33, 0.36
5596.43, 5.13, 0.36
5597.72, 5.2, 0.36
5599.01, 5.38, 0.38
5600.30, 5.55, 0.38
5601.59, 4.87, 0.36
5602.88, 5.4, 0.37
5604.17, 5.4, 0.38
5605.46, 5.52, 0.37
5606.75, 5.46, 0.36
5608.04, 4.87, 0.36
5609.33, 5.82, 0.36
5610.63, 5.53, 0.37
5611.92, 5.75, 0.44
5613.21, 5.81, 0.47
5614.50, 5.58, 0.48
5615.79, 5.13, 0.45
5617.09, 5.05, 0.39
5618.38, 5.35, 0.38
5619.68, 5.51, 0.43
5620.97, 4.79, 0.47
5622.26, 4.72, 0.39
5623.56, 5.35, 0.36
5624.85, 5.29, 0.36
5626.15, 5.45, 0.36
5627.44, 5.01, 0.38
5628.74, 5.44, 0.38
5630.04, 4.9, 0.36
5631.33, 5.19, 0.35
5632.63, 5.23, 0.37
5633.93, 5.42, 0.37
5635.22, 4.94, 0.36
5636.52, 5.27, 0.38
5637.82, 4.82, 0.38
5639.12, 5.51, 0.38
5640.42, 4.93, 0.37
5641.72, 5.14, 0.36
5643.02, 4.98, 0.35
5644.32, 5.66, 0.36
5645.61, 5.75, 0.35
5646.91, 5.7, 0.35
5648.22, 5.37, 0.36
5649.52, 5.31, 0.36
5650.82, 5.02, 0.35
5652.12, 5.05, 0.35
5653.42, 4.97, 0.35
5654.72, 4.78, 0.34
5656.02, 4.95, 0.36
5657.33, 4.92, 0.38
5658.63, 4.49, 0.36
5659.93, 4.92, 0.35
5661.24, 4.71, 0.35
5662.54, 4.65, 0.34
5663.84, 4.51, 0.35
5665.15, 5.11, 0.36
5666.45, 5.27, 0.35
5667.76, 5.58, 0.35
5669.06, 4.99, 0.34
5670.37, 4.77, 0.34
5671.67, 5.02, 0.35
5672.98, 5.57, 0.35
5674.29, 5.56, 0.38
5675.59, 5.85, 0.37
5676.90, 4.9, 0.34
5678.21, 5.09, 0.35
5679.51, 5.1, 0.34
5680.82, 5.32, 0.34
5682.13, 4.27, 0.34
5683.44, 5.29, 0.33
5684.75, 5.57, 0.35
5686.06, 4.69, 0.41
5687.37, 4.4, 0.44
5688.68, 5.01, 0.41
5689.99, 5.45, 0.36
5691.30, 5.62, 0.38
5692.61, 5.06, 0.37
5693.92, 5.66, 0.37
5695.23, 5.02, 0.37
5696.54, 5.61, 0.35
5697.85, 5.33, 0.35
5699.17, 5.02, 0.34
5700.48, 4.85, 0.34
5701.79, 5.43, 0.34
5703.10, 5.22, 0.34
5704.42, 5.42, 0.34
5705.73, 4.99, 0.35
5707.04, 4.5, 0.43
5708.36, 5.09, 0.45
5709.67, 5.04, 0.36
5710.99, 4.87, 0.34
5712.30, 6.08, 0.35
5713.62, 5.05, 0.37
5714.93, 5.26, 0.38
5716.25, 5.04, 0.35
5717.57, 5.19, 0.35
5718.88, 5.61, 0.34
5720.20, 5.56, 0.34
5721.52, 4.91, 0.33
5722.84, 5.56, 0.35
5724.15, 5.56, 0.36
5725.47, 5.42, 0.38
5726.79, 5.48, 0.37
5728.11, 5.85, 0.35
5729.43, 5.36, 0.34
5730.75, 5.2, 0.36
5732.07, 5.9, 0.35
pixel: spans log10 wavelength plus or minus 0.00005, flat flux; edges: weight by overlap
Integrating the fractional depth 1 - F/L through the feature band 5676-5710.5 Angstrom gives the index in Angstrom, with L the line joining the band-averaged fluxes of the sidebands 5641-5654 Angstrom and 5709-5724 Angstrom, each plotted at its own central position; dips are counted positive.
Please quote 1.2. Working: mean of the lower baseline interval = 5.3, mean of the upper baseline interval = 5.3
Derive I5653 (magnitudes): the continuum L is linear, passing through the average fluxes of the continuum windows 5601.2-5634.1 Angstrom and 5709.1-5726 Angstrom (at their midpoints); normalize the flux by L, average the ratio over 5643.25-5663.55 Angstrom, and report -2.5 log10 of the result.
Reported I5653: 0.049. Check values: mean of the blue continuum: 5.3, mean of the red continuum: 5.32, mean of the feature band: 5.07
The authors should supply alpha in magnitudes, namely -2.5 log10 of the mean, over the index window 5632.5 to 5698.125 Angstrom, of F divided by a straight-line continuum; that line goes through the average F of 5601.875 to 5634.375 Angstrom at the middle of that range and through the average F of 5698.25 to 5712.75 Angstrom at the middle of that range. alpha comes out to 0.02 mag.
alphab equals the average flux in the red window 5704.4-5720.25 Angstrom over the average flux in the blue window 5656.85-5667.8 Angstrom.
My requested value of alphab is 1.07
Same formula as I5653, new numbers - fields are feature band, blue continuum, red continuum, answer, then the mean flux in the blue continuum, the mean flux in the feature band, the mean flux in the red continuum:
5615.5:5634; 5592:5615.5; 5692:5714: 0.02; 5.33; 5.18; 5.19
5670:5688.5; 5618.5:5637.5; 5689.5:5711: 0.02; 5.18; 5.1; 5.19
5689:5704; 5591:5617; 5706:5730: 0.00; 5.32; 5.29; 5.3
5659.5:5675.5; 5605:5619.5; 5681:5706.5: 0.03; 5.44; 5.09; 5.15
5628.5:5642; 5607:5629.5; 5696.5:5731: 0.03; 5.32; 5.15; 5.27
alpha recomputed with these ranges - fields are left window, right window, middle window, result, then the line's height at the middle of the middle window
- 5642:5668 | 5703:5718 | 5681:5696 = 0.00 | 5.12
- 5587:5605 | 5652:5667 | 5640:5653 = -0.09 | 4.89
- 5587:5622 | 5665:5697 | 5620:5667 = 0.02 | 5.2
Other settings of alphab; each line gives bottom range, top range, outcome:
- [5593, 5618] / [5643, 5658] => 0.98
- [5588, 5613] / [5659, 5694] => 0.98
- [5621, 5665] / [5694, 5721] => 1.02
